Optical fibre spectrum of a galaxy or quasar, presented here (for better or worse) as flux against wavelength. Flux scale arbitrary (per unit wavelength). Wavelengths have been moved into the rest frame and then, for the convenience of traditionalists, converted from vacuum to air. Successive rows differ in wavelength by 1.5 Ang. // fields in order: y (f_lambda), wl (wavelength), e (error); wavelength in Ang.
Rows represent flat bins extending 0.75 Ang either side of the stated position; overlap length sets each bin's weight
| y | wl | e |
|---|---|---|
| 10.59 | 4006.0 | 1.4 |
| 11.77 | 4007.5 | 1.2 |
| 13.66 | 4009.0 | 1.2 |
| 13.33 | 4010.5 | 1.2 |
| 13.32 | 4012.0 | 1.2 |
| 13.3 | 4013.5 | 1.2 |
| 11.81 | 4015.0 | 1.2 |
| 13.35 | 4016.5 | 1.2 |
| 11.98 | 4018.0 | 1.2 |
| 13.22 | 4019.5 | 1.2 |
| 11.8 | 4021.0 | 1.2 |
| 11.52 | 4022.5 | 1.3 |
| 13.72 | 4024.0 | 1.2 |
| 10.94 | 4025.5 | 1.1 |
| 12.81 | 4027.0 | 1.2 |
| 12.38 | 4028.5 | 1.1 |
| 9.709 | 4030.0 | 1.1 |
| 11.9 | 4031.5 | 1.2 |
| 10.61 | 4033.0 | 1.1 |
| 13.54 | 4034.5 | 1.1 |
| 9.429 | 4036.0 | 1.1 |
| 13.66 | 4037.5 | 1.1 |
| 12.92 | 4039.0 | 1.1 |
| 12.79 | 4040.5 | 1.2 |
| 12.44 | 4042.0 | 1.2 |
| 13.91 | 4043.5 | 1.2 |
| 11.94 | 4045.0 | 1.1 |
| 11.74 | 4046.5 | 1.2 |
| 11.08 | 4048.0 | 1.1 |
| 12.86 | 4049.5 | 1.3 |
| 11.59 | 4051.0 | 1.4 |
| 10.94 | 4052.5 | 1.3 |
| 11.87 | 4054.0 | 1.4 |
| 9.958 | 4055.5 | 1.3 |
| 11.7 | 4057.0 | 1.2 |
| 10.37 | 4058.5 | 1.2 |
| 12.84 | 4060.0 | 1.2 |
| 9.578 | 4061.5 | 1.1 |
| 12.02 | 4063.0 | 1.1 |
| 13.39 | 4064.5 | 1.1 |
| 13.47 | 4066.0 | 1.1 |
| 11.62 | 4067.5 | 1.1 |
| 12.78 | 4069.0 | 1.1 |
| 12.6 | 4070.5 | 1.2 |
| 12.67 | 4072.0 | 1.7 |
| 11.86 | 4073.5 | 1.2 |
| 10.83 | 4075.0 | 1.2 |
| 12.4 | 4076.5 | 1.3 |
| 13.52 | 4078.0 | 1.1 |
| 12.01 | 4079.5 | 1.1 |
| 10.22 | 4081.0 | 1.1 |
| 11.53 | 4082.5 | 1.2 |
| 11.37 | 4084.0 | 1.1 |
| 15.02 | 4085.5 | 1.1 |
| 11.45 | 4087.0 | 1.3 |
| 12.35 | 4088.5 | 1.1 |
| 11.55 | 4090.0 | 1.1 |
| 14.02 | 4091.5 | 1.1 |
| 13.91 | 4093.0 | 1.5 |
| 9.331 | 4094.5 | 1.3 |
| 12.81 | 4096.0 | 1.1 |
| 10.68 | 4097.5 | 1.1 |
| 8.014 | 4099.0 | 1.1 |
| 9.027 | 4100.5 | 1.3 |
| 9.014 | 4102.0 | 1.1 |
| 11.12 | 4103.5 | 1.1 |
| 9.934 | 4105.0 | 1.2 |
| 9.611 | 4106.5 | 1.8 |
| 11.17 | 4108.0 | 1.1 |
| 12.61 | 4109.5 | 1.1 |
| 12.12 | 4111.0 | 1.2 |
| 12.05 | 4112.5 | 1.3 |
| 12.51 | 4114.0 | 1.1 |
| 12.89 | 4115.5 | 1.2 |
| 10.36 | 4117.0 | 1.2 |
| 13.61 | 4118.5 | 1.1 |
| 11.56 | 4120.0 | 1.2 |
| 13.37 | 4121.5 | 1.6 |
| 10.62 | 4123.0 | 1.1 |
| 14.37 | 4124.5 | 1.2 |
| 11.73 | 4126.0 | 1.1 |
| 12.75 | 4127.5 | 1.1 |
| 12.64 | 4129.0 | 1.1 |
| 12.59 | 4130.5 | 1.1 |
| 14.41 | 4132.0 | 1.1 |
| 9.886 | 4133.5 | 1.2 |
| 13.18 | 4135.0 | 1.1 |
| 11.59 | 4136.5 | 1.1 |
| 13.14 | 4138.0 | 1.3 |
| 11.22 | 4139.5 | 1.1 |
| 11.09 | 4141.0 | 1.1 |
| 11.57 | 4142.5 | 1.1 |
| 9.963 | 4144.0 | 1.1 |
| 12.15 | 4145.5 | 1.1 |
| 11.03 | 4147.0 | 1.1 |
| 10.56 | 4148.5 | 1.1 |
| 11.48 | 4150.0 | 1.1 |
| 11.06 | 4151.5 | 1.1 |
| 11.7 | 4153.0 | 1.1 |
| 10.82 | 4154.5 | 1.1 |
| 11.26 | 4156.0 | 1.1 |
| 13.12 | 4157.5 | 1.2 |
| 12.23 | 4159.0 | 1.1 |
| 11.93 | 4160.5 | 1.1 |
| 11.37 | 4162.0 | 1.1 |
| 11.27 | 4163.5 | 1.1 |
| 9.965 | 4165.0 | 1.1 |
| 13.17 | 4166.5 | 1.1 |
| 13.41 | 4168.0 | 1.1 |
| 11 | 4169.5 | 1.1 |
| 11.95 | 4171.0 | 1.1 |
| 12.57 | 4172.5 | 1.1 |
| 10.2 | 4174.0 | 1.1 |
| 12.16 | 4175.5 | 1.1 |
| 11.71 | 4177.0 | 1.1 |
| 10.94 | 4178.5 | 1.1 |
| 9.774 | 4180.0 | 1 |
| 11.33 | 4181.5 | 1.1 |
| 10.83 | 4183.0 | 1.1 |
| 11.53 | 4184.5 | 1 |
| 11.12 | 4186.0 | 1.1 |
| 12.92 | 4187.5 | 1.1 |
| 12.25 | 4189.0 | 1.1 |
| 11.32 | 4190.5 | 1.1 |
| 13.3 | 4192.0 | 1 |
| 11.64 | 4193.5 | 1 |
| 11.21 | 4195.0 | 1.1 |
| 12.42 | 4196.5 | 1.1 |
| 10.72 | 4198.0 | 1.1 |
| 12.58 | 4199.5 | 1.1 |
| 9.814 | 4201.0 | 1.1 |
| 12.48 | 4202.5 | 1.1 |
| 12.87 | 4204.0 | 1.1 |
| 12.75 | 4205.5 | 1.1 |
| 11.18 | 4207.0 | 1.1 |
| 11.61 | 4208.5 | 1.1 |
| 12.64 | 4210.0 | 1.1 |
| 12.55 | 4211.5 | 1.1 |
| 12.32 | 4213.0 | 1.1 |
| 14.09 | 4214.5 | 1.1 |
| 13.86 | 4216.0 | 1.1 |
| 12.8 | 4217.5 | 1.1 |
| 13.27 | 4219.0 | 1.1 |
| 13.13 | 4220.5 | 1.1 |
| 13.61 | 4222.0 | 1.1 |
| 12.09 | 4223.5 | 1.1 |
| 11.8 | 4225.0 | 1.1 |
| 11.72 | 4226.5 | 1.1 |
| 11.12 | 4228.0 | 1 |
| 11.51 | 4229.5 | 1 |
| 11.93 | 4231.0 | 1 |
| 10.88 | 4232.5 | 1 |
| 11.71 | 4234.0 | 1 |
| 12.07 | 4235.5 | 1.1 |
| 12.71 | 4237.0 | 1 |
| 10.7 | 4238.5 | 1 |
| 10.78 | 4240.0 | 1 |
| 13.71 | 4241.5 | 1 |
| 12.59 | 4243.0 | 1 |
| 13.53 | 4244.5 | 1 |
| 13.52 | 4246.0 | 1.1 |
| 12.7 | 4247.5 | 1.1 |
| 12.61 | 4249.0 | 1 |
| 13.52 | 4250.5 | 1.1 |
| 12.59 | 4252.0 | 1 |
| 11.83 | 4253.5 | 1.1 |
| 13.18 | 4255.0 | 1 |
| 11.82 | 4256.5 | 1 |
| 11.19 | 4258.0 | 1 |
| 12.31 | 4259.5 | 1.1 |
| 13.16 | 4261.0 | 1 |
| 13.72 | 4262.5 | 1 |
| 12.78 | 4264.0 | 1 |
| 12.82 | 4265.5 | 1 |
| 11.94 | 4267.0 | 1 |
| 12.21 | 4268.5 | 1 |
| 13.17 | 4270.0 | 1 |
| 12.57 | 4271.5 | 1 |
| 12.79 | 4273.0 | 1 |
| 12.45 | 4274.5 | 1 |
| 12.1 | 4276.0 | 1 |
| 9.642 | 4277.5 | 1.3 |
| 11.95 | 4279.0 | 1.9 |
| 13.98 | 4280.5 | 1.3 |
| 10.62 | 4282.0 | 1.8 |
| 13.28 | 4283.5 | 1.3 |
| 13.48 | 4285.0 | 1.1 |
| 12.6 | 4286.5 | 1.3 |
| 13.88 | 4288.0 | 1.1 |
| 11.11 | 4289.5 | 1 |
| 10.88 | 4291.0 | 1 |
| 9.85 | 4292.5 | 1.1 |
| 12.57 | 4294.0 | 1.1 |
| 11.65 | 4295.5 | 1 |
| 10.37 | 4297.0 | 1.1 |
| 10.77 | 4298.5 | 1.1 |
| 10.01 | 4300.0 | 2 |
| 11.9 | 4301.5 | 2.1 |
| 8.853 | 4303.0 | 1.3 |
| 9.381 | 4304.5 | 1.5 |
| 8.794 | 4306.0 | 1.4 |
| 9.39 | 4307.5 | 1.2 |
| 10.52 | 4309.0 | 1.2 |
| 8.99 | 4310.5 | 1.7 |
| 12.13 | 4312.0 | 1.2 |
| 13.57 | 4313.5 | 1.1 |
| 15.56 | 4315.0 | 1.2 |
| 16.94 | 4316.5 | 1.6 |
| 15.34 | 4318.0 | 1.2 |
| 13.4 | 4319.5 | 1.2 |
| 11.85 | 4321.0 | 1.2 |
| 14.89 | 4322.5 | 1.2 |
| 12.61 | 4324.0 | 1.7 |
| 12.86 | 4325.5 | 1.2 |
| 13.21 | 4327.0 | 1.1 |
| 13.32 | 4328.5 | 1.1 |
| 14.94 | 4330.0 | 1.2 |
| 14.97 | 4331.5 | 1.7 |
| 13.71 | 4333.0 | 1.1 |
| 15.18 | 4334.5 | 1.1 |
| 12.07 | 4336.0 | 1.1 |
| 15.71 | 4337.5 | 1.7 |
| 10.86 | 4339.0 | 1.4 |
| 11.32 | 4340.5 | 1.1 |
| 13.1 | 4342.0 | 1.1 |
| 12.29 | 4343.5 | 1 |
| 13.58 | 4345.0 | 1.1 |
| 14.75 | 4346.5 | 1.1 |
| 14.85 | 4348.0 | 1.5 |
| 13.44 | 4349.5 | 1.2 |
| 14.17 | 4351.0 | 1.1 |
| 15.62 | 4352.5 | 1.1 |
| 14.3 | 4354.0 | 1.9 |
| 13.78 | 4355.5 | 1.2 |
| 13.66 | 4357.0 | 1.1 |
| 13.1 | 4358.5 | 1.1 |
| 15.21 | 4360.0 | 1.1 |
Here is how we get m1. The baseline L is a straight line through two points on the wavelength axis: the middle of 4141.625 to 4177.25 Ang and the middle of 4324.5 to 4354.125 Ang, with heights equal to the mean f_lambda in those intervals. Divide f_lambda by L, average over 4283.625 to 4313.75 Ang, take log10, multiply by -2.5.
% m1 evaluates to 0.19 mag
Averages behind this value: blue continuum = 11.6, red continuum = 13.7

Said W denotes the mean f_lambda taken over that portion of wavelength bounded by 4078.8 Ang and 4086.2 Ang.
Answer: 12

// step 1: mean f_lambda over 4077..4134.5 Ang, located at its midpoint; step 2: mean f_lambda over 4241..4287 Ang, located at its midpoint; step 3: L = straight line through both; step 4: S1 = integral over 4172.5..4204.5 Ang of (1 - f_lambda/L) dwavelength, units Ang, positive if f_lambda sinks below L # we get 1.62 Ang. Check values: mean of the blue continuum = 11.8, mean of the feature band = 11.6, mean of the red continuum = 12.6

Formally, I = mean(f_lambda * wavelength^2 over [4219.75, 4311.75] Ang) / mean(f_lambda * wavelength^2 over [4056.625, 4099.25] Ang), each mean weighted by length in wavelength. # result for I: 1.09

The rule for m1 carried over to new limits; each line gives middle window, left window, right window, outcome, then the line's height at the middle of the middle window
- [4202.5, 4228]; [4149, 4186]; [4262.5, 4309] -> -0.093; 11.6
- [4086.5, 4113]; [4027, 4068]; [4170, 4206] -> 0.062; 11.8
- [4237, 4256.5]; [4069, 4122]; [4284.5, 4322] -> -0.075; 11.7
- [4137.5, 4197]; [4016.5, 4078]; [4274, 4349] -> 0.058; 12.2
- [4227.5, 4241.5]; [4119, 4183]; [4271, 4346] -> 0.042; 12.1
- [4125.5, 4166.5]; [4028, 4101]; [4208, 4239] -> 0.033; 12.1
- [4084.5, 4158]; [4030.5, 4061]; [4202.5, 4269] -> 0.035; 12.1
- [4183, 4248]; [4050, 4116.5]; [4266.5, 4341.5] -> -0.012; 12.1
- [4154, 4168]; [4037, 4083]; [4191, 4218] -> 0.036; 12.2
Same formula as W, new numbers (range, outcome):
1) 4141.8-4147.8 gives 11.2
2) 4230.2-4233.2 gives 11.4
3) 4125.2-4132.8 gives 12.8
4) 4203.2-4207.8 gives 12.3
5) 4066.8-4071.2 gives 12.3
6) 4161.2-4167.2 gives 11.4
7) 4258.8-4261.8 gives 12.8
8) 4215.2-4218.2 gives 13.4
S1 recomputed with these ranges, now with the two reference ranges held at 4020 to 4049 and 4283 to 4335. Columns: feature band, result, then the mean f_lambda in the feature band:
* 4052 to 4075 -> 0.5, 11.8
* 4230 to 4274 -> -0.6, 12.4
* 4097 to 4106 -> 1.9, 9.6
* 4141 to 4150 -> 0.8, 11.1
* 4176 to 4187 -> 1.0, 11.1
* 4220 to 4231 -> 0.1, 12.1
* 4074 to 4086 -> 0.1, 12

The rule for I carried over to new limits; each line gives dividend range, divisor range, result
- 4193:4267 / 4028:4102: 1.13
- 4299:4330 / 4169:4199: 1.13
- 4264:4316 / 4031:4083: 1.09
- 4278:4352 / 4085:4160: 1.18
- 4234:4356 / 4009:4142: 1.17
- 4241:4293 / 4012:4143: 1.14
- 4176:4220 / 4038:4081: 1.07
